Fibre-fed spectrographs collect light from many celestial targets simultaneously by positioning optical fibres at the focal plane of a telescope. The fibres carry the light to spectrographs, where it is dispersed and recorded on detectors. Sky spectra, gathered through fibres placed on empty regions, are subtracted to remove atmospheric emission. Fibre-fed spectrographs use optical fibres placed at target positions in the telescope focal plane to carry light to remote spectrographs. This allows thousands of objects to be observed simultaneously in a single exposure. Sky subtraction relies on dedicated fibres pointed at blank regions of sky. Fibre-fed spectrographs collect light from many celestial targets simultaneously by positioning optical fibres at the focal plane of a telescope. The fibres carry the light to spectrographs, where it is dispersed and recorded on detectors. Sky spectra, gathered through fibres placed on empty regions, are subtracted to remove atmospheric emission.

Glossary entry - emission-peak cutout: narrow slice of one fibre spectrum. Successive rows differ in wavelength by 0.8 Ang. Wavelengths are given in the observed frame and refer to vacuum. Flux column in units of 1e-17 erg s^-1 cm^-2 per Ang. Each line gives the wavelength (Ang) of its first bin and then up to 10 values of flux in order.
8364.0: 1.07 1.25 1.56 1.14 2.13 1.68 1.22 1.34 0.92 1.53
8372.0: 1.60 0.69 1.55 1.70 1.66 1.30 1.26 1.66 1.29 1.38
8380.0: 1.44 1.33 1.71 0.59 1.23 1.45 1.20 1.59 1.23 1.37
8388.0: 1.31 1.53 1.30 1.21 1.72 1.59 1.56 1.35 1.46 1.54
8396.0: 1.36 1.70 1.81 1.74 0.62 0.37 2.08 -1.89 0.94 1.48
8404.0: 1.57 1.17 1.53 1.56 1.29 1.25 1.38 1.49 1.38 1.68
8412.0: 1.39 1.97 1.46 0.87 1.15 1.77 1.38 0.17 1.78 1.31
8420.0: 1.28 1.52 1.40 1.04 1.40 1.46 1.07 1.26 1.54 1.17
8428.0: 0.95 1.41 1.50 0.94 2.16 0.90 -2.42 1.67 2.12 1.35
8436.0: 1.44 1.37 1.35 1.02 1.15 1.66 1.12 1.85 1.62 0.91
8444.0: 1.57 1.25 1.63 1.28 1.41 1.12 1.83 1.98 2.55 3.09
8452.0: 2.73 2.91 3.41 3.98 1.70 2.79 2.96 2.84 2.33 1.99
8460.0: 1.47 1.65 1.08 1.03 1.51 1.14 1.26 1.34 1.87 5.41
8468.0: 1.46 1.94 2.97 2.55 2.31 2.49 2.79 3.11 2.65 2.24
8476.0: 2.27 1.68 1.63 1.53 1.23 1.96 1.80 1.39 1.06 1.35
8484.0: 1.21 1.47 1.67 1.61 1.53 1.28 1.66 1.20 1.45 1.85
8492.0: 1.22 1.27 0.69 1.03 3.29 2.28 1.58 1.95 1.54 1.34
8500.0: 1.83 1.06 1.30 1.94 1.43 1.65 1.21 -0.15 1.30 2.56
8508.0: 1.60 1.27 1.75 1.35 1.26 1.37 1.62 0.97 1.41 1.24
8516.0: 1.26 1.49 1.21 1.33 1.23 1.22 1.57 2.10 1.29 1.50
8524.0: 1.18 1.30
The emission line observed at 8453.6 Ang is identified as [S II]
